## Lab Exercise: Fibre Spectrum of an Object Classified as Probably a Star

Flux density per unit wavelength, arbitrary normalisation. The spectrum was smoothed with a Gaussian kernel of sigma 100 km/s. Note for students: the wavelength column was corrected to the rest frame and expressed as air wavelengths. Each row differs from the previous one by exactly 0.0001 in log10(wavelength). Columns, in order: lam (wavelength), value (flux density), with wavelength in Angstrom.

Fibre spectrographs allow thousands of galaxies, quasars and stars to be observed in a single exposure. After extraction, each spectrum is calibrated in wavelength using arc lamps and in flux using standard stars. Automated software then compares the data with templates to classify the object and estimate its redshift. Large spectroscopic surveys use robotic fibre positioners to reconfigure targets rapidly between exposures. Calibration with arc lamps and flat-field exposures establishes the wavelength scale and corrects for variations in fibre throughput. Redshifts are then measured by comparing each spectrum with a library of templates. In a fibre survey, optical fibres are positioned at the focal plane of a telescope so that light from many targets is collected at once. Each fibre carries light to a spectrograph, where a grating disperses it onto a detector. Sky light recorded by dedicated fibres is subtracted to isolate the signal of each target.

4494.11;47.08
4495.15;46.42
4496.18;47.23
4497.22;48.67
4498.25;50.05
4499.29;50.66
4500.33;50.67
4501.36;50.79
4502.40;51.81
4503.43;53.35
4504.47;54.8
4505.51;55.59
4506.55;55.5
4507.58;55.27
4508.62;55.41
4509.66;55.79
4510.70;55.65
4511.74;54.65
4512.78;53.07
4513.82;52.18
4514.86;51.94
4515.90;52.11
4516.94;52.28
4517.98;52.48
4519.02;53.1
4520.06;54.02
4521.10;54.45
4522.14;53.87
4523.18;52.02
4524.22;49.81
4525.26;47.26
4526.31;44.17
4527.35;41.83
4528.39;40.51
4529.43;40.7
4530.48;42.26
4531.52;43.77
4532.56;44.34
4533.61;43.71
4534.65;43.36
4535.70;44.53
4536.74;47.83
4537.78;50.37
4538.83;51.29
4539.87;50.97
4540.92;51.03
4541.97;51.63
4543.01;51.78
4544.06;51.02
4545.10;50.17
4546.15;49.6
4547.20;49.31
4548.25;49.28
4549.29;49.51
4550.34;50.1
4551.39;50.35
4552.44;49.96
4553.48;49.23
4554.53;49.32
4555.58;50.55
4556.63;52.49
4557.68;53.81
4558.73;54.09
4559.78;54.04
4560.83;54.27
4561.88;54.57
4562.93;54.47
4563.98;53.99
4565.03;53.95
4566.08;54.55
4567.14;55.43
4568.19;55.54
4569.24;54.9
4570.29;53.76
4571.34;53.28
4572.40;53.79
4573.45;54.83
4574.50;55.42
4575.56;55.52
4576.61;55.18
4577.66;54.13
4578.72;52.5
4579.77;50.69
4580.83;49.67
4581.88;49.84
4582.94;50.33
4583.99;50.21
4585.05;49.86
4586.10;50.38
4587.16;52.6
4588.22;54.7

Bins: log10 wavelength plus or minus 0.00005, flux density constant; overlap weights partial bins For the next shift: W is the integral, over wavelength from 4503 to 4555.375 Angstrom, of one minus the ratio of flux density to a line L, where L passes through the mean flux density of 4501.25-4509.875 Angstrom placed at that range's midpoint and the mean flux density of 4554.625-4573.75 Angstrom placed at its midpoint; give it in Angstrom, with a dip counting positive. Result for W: 3.9 Angstrom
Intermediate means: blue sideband 54.4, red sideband 53.9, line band 50.1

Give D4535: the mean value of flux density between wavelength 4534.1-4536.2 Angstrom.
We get 43.9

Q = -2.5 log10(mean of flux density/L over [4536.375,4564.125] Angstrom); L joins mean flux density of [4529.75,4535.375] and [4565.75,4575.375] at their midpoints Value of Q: -0.060 mag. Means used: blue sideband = 43.4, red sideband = 54.6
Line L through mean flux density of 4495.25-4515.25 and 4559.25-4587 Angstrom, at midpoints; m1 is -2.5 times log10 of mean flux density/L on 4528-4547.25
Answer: 0.12 mag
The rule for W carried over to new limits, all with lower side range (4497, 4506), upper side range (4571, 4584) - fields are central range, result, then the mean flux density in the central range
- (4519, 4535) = 1.7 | 46.7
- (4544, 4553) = 0.4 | 49.9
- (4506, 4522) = -0.6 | 53.9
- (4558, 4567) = -0.3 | 54.3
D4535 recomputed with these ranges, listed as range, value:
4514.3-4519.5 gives 52.4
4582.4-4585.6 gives 50.2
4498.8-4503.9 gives 51.5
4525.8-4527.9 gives 43.1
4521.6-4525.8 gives 50.7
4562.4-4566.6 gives 54.3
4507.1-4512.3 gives 55.3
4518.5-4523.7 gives 53.5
